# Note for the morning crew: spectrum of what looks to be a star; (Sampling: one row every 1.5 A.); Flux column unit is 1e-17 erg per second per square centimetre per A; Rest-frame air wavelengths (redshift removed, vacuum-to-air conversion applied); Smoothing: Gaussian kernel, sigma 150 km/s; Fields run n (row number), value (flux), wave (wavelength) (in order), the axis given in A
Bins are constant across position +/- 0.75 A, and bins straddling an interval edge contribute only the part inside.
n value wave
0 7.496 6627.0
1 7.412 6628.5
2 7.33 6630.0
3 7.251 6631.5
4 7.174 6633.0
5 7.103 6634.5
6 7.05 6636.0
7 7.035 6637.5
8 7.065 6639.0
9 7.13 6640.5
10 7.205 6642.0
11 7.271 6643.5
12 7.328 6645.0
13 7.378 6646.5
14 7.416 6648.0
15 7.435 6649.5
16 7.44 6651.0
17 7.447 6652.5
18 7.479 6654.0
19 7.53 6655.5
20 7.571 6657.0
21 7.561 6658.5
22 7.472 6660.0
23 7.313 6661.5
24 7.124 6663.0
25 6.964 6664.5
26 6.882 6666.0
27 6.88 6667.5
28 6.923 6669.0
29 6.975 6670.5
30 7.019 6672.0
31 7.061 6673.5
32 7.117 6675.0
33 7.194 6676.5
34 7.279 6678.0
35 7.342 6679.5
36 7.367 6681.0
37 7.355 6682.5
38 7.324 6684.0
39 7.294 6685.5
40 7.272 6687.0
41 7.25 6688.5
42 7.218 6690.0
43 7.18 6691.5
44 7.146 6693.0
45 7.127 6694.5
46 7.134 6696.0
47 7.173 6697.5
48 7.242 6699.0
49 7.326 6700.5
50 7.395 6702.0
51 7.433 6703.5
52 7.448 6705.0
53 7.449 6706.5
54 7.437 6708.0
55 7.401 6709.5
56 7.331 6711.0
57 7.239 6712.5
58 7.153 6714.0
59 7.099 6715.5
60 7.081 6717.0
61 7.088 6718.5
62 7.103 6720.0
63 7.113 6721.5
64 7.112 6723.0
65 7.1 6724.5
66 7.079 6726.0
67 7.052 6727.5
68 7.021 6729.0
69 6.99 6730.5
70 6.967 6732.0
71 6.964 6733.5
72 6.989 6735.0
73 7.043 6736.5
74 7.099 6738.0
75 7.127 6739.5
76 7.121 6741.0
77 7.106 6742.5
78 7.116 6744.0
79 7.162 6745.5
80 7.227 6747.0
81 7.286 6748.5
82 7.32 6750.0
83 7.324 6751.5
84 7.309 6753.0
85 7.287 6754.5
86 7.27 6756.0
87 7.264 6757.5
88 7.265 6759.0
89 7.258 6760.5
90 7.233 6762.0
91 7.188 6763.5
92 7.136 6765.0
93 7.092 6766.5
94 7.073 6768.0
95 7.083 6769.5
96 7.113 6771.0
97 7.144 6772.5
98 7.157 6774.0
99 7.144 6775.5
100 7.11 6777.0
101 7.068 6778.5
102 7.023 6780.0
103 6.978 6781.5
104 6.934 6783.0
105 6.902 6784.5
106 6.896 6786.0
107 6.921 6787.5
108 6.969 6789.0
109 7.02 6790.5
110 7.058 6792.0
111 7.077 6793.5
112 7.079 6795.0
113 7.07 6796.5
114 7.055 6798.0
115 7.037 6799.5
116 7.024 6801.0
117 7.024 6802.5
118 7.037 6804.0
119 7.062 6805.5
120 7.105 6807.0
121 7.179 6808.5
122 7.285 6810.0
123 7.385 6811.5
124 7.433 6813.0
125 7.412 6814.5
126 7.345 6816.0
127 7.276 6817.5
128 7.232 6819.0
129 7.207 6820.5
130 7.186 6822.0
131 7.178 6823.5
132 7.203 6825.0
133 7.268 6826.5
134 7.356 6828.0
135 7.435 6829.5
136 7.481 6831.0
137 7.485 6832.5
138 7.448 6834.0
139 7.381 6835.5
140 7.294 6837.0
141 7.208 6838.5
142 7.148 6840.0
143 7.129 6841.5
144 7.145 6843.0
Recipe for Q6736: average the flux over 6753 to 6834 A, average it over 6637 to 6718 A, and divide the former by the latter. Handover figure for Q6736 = 0.99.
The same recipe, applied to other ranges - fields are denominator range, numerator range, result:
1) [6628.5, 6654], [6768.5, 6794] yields 0.97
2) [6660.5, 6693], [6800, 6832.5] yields 1.01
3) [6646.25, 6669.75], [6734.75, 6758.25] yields 0.99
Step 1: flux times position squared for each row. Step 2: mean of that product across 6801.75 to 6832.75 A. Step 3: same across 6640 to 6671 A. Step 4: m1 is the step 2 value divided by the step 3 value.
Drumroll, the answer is 1.0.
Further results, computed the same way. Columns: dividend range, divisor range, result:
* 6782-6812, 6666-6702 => 1.02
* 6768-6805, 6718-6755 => 1.00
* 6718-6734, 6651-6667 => 0.98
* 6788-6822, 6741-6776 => 1.01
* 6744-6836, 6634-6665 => 1.02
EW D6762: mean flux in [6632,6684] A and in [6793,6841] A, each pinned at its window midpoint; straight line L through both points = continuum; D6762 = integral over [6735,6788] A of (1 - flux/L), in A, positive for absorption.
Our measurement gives 0.71 A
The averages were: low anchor 7.23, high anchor 7.23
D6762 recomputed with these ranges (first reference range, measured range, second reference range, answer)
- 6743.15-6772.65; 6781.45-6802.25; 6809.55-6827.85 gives 0.72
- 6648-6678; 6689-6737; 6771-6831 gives 0.16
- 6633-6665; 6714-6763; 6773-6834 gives 0.50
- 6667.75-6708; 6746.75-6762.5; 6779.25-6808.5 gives -0.40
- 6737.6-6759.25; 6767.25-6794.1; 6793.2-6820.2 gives 0.59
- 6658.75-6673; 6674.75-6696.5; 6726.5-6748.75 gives -0.51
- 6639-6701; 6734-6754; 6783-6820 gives 0.01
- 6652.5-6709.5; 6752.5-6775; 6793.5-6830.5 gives 0.10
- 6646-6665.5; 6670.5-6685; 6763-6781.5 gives 0.23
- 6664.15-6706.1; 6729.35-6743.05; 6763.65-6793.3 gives 0.13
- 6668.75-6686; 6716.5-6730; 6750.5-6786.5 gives 0.16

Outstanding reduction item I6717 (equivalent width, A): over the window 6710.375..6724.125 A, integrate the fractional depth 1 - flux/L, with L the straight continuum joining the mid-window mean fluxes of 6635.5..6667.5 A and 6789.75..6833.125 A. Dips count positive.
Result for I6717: 0.20 A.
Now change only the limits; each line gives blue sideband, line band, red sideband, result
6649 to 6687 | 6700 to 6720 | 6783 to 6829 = -0.2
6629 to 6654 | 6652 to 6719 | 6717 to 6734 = -0.9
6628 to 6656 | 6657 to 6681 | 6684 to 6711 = 0.4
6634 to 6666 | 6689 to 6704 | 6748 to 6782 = 0.0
